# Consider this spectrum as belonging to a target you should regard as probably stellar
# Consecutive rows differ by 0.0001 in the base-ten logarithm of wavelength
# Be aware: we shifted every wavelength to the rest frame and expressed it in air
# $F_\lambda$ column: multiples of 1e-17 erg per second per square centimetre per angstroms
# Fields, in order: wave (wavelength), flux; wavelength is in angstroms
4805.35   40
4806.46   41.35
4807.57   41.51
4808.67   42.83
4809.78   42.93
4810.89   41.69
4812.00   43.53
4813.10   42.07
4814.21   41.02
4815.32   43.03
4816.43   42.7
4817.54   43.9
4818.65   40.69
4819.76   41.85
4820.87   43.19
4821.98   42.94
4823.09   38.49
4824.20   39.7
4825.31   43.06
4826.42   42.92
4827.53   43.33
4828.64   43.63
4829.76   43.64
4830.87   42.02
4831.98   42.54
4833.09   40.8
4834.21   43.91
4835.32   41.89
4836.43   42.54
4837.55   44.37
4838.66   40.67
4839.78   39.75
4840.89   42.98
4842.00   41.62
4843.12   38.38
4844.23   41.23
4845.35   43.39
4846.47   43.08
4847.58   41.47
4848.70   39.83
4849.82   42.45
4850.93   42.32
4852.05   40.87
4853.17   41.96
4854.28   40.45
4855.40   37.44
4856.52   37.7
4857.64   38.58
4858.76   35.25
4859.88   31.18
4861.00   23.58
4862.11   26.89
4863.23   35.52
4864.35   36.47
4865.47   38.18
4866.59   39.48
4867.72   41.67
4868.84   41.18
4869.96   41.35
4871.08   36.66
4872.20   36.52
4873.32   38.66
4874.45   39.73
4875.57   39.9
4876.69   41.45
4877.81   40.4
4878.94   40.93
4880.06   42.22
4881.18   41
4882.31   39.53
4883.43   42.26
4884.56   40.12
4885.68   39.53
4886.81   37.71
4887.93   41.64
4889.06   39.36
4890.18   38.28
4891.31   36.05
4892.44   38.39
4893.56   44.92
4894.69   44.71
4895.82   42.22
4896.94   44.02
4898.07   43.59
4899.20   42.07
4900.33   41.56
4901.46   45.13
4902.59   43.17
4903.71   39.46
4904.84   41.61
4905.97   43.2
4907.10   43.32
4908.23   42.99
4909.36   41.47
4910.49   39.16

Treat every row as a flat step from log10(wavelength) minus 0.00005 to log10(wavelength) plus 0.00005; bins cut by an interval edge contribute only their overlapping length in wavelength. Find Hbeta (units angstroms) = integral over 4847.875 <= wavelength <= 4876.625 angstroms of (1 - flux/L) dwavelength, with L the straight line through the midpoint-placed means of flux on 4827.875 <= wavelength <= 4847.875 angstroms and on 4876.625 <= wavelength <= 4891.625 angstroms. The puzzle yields 2.2 angstroms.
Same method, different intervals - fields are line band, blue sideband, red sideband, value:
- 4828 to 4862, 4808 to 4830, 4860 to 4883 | 0.1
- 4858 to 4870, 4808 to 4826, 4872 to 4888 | 1.6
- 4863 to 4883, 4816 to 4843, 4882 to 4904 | 0.9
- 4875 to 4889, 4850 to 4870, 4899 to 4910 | -0.3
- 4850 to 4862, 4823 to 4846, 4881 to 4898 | 1.4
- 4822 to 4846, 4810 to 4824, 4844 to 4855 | -0.1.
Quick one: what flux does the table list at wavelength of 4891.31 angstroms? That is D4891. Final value 36.05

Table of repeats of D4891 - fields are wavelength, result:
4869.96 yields 41.35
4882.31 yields 39.53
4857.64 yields 38.58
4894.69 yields 44.71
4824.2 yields 39.7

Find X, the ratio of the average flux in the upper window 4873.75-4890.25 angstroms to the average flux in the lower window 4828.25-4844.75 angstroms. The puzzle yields 1.0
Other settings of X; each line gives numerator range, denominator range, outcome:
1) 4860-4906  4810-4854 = 0.94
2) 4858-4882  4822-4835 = 0.89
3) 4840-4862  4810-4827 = 0.92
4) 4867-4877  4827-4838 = 0.92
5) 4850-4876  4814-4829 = 0.89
